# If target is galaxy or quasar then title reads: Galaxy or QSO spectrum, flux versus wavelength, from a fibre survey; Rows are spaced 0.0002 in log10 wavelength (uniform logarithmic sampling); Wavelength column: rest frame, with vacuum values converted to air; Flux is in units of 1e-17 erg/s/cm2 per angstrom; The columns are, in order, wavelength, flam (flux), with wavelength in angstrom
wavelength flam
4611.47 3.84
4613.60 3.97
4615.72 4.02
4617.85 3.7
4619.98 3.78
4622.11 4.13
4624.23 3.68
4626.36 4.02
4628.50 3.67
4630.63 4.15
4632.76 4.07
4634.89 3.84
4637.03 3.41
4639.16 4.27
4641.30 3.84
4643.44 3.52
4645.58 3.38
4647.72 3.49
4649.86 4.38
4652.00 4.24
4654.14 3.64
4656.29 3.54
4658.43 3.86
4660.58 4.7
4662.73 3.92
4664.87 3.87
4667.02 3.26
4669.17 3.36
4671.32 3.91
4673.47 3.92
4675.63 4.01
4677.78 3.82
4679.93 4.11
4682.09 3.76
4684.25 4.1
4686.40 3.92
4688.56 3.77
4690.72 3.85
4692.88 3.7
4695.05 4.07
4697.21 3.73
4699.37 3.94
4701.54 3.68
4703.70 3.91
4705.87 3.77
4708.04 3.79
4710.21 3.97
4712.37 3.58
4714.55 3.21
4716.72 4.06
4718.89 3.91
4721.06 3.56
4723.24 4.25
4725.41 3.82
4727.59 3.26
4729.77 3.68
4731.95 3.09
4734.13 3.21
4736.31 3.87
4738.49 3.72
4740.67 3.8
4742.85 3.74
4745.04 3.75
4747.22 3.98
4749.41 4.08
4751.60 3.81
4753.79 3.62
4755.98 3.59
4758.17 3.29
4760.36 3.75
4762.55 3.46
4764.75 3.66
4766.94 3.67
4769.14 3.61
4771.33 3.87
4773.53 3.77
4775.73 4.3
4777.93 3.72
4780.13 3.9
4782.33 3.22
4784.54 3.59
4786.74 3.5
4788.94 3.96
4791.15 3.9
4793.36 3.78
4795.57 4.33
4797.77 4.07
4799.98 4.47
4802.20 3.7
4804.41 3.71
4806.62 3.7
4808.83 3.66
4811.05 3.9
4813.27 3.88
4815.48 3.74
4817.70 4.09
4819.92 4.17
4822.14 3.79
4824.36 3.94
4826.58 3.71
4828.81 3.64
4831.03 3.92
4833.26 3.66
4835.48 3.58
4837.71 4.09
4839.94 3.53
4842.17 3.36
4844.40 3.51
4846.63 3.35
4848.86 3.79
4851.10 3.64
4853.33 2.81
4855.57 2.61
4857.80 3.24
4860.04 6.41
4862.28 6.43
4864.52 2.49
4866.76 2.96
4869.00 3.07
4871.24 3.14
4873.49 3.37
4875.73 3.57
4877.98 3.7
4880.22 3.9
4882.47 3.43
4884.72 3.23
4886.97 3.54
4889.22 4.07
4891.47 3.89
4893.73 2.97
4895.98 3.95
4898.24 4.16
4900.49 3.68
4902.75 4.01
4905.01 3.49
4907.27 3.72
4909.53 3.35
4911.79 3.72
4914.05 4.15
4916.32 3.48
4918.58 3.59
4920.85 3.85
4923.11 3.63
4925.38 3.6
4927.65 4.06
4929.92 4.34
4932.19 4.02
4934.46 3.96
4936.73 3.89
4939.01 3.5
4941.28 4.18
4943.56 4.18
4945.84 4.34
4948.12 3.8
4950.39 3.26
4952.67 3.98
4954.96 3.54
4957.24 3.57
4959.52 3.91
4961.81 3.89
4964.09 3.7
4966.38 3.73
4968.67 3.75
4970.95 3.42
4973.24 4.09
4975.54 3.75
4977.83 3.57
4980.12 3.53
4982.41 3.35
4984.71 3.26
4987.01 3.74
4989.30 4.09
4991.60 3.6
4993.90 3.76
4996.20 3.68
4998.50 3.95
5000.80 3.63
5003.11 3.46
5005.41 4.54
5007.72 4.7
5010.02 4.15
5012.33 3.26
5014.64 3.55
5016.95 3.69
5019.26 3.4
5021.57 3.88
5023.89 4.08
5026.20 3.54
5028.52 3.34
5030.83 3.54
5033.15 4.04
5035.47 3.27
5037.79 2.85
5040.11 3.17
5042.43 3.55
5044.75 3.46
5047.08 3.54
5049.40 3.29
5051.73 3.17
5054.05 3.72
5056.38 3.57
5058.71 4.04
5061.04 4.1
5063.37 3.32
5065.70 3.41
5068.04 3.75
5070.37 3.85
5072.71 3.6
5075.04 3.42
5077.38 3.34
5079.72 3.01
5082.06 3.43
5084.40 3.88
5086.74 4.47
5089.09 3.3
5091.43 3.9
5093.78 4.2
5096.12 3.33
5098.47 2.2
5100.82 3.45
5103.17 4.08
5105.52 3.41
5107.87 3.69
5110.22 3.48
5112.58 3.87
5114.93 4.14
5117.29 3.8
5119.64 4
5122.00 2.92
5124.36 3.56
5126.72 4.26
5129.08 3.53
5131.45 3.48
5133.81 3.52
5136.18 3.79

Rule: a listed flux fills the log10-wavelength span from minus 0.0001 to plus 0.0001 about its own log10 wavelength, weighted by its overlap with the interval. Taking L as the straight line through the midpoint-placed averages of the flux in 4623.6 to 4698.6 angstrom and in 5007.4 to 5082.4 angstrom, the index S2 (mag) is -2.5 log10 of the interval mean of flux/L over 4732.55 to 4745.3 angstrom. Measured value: 0.040 mag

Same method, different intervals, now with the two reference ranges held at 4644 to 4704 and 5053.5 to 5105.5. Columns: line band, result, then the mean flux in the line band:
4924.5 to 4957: -0.06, 3.9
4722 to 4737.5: 0.06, 3.6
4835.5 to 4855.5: 0.08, 3.47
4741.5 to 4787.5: 0.02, 3.71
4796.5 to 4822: -0.04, 3.92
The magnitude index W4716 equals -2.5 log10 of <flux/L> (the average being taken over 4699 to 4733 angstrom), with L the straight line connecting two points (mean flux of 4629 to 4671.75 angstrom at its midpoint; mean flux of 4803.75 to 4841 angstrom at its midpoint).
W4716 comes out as 0.03 mag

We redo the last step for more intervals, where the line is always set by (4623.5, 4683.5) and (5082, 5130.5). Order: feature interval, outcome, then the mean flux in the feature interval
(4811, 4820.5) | -0.047 mag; 3.95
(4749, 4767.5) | 0.047 mag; 3.64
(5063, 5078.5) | 0.043 mag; 3.54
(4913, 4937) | -0.037 mag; 3.87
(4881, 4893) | 0.040 mag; 3.62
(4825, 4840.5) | 0.008 mag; 3.75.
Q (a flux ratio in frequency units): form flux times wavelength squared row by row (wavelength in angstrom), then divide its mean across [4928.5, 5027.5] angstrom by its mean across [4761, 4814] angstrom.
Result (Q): 1.1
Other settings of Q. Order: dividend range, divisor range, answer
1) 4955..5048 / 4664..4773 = 1.10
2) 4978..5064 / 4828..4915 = 1.05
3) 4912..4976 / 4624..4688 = 1.12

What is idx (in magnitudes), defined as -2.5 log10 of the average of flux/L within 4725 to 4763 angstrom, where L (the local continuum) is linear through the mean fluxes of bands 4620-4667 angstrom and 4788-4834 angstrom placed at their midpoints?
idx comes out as 0.07 mag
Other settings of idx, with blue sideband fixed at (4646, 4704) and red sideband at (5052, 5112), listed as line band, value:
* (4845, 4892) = 0.026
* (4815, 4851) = 0.006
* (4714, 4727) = 0.007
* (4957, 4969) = -0.029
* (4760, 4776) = 0.019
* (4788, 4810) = -0.041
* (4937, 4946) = -0.088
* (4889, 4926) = -0.002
